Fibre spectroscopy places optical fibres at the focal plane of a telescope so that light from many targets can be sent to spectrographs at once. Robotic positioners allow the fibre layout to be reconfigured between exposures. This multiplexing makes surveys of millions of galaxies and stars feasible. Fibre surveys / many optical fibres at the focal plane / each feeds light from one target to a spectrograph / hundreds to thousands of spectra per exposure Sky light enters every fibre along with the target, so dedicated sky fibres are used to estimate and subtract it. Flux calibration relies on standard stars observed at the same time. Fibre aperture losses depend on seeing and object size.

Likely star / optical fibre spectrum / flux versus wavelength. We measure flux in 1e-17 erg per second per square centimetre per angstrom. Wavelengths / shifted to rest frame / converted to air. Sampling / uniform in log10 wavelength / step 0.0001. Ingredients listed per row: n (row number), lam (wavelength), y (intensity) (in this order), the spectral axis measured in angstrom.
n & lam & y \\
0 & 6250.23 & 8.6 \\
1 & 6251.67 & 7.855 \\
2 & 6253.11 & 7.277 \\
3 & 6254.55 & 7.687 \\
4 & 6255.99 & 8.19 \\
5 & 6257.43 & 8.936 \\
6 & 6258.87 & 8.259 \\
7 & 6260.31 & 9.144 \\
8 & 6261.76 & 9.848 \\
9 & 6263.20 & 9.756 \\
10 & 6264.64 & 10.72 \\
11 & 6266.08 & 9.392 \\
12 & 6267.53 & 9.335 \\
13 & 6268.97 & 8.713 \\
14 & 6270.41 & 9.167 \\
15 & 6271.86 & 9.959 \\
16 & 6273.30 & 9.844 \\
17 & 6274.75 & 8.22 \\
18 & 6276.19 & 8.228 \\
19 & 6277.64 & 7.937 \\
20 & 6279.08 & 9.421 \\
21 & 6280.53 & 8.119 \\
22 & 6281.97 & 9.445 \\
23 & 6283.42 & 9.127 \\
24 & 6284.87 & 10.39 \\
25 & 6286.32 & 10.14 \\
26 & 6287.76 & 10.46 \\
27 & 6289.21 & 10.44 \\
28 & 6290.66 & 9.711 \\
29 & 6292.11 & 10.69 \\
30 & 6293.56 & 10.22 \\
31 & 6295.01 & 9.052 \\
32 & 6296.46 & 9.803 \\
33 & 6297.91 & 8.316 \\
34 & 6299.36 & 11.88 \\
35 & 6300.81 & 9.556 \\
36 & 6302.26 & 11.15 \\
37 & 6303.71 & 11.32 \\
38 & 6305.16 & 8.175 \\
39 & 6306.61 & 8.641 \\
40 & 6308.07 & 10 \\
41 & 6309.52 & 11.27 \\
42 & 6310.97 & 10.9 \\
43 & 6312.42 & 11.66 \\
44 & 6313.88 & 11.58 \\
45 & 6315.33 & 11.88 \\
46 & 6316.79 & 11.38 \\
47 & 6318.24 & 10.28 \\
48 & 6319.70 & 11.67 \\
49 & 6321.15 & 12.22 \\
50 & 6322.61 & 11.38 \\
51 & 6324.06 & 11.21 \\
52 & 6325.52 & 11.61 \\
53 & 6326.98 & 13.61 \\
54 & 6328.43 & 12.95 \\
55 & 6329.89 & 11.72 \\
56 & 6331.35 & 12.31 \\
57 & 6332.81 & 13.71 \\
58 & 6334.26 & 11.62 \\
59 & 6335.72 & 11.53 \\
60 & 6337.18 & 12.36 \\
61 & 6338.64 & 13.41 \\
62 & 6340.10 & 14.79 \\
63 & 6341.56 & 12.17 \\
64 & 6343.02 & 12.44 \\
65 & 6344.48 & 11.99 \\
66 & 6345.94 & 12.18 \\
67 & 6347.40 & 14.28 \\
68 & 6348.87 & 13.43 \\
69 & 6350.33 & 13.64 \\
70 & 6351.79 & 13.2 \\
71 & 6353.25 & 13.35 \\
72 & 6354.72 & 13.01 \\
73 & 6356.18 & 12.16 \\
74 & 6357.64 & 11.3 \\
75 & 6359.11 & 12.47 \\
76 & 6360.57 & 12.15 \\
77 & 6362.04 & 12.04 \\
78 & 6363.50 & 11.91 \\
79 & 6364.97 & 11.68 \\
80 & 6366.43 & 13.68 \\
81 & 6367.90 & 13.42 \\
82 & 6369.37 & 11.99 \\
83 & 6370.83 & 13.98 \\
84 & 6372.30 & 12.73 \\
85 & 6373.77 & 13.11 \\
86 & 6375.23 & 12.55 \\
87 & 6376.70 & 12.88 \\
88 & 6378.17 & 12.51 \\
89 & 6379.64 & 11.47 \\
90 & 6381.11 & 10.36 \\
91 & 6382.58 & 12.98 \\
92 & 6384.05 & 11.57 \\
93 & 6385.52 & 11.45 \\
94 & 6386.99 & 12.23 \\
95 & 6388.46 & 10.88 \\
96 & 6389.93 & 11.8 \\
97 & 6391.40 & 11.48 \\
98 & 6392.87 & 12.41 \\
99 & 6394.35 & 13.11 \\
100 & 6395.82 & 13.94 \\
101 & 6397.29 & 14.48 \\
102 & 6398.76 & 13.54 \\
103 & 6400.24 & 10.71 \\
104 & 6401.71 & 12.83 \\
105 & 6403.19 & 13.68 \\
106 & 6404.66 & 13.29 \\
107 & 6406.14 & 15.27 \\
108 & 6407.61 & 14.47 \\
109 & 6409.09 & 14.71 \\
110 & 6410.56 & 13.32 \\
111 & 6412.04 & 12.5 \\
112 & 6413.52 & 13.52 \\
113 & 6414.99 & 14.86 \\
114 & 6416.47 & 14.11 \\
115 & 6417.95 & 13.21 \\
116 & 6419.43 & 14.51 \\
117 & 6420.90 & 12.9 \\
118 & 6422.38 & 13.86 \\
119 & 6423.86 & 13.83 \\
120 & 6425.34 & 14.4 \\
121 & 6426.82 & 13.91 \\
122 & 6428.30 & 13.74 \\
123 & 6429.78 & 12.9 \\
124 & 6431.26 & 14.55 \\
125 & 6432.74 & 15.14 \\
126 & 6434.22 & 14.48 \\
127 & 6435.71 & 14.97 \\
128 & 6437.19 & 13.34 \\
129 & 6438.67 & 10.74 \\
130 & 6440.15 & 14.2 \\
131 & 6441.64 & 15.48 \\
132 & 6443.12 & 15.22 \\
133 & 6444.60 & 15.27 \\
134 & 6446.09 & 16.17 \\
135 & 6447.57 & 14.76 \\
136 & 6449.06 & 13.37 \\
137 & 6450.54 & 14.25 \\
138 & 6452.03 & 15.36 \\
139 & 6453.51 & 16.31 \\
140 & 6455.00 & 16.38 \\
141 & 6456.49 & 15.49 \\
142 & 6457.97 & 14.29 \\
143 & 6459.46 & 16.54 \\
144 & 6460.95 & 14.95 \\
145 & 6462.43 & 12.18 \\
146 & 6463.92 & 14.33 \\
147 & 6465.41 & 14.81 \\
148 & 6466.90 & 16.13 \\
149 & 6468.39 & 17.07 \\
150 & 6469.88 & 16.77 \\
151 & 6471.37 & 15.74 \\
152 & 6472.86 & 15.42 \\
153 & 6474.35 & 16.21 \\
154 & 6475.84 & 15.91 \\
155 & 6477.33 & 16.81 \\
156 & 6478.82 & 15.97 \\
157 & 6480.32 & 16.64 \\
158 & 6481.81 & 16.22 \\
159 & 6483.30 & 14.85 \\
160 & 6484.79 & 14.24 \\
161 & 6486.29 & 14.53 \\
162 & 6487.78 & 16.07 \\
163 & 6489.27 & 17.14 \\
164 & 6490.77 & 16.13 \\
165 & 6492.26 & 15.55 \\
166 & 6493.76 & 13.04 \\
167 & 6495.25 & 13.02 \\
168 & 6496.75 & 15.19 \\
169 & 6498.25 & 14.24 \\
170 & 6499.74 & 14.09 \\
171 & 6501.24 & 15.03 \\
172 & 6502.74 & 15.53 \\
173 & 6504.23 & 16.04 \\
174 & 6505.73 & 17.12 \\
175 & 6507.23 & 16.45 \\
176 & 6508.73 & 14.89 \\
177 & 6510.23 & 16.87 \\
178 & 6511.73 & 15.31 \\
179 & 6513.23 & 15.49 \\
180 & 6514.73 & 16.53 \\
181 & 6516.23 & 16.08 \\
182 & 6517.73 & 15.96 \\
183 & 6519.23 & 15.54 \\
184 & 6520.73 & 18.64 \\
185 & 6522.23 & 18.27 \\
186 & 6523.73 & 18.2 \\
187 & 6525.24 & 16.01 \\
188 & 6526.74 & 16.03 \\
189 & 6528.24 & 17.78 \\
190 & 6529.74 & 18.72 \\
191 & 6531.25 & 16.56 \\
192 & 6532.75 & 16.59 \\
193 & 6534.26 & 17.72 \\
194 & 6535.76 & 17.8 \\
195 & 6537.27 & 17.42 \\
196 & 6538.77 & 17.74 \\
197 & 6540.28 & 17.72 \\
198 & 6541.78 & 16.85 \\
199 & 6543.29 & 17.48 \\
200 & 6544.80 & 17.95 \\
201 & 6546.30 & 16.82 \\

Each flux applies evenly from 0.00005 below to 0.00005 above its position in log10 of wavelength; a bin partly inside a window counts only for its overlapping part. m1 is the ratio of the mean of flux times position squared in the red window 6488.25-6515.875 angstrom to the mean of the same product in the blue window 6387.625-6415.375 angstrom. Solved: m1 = 1.21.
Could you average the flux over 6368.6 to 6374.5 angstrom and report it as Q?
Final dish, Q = 13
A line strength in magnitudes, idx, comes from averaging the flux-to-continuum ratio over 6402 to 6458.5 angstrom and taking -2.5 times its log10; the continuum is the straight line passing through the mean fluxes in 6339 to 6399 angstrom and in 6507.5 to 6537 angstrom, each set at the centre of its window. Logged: 0.00 mag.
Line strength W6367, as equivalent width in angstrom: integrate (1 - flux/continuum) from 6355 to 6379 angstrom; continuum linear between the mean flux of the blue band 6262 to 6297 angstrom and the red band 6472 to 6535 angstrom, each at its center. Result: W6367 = -0.96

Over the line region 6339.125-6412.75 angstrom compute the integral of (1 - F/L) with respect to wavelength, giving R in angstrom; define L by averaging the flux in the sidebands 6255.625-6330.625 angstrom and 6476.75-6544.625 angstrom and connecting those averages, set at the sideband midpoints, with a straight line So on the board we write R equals -1.8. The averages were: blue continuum 10.1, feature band 12.8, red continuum 16.2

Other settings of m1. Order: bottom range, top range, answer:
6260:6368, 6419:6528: 1.45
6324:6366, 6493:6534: 1.35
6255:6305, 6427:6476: 1.65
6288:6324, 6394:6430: 1.34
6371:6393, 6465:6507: 1.33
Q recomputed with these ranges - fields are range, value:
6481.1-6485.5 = 15.1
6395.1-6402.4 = 13.1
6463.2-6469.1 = 15.6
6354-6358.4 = 12.2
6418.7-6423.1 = 13.8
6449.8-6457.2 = 15.6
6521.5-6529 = 17.3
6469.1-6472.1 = 16.3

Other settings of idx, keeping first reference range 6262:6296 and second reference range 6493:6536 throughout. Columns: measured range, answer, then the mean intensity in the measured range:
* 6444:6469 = -0.05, 15.1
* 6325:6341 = -0.15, 12.7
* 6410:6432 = -0.02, 13.7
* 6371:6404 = 0.01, 12.4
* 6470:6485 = -0.06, 15.9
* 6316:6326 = -0.07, 11.4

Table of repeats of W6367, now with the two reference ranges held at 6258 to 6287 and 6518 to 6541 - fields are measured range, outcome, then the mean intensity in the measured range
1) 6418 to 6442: 0.5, 13.9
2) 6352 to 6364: -0.4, 12.3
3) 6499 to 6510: 0.6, 15.6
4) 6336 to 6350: -1.8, 13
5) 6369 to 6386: 0.3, 12.3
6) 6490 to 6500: 1.1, 14.5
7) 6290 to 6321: -0.5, 10.5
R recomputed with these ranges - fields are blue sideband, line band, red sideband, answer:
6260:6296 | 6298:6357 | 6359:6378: -3.41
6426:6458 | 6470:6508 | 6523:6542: 1.15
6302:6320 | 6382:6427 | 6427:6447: 0.64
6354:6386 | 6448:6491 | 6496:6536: -1.18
